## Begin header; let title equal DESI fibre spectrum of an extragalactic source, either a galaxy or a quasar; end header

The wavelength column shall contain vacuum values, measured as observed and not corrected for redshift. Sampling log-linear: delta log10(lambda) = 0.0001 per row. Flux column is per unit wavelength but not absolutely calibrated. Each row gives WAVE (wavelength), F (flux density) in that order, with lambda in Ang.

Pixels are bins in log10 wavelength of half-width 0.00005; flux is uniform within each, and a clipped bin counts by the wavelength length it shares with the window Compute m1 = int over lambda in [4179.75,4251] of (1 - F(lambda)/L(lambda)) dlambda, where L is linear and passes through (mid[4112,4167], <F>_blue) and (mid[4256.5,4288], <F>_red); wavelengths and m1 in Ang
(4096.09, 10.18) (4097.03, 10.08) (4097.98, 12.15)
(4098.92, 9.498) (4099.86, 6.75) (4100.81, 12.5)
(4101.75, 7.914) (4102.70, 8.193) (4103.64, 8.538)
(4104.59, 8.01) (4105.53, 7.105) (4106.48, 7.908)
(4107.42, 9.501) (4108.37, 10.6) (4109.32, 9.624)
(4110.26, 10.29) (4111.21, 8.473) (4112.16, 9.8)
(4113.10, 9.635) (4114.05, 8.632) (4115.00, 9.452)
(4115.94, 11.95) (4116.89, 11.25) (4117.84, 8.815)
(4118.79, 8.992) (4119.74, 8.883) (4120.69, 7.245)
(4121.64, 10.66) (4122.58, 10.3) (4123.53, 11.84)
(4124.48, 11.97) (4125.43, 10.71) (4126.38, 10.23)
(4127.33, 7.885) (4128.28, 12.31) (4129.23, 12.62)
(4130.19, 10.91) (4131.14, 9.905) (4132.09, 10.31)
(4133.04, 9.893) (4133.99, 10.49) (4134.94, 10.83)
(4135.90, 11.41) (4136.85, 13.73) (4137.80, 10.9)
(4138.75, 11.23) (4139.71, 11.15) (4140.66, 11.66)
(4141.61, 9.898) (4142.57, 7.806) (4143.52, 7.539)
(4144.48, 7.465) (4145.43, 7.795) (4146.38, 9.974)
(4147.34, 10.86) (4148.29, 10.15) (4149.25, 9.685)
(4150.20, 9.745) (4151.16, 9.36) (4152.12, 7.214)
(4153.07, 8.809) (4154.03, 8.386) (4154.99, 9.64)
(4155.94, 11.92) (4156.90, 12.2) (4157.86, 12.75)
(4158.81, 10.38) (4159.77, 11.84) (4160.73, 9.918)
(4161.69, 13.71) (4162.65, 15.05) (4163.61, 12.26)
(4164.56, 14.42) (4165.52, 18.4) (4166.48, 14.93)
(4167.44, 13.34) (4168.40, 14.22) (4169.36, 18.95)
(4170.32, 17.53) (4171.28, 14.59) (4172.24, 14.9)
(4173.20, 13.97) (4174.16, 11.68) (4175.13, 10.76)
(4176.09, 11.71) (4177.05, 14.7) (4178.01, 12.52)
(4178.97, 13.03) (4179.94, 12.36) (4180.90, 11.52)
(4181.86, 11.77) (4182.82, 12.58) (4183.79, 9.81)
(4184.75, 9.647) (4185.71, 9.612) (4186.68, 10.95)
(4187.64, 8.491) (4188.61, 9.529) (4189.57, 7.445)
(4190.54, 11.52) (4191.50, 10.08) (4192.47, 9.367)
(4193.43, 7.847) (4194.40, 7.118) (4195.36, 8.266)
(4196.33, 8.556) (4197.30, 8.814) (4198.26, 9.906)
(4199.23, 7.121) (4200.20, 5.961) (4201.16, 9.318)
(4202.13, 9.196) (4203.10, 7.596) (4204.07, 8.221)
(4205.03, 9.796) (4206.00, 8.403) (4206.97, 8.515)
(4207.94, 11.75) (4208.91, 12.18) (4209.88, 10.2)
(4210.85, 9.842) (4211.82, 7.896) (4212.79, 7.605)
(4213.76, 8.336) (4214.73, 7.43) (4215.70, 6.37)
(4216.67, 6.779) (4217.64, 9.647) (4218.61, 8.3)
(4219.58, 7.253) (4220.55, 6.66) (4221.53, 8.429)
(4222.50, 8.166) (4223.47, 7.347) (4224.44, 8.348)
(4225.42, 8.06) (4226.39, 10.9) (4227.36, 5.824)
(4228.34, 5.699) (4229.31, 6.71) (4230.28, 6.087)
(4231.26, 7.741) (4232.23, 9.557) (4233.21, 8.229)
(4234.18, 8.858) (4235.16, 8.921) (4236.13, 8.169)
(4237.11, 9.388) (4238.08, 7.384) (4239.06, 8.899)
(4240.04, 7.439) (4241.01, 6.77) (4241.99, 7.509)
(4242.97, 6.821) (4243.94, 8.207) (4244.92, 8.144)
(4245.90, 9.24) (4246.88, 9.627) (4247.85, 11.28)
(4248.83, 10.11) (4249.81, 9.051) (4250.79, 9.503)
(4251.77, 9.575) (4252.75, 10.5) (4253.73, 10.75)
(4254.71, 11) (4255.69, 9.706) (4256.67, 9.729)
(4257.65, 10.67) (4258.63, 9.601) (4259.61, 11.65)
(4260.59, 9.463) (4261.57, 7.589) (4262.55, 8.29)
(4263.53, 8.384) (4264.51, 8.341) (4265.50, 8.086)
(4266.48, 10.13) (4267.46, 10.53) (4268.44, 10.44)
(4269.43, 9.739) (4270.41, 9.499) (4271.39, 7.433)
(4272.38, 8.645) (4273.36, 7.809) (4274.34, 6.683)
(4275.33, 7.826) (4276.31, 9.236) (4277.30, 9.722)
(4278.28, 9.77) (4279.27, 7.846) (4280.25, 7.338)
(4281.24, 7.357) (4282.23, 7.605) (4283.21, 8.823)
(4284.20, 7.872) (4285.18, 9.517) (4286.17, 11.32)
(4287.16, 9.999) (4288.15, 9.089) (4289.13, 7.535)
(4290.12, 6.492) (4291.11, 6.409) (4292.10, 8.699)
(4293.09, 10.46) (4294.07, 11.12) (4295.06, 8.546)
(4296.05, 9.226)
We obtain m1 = 7.26 Ang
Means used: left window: 10.7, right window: 8.96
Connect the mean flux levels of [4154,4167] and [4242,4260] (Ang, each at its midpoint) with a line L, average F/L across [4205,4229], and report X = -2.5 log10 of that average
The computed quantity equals 0.28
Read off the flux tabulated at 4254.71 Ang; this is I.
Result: 11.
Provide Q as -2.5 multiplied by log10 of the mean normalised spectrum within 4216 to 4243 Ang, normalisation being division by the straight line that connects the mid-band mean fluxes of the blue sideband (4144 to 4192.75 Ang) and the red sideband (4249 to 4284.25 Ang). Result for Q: 0.27 mag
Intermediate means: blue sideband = 11.6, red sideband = 9.08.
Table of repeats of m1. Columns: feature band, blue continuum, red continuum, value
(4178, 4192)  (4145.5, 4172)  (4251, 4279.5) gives 1.0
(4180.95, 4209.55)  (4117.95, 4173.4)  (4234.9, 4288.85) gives 2.7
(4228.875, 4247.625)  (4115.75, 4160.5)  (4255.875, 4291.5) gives 2.1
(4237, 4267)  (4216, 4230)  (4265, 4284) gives -3.3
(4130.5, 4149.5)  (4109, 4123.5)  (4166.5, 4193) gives 0.8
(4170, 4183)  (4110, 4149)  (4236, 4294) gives -4.5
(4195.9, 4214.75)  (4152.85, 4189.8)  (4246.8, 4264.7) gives 4.1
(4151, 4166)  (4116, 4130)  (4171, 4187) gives -0.3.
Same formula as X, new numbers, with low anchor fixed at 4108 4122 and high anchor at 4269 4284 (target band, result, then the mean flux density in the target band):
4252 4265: -0.142 mag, 9.67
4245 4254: -0.154 mag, 9.85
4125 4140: -0.154 mag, 10.9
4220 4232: 0.160 mag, 7.54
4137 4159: -0.063 mag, 9.9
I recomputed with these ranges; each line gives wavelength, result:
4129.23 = 12.62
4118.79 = 8.992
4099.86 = 6.75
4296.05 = 9.226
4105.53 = 7.105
